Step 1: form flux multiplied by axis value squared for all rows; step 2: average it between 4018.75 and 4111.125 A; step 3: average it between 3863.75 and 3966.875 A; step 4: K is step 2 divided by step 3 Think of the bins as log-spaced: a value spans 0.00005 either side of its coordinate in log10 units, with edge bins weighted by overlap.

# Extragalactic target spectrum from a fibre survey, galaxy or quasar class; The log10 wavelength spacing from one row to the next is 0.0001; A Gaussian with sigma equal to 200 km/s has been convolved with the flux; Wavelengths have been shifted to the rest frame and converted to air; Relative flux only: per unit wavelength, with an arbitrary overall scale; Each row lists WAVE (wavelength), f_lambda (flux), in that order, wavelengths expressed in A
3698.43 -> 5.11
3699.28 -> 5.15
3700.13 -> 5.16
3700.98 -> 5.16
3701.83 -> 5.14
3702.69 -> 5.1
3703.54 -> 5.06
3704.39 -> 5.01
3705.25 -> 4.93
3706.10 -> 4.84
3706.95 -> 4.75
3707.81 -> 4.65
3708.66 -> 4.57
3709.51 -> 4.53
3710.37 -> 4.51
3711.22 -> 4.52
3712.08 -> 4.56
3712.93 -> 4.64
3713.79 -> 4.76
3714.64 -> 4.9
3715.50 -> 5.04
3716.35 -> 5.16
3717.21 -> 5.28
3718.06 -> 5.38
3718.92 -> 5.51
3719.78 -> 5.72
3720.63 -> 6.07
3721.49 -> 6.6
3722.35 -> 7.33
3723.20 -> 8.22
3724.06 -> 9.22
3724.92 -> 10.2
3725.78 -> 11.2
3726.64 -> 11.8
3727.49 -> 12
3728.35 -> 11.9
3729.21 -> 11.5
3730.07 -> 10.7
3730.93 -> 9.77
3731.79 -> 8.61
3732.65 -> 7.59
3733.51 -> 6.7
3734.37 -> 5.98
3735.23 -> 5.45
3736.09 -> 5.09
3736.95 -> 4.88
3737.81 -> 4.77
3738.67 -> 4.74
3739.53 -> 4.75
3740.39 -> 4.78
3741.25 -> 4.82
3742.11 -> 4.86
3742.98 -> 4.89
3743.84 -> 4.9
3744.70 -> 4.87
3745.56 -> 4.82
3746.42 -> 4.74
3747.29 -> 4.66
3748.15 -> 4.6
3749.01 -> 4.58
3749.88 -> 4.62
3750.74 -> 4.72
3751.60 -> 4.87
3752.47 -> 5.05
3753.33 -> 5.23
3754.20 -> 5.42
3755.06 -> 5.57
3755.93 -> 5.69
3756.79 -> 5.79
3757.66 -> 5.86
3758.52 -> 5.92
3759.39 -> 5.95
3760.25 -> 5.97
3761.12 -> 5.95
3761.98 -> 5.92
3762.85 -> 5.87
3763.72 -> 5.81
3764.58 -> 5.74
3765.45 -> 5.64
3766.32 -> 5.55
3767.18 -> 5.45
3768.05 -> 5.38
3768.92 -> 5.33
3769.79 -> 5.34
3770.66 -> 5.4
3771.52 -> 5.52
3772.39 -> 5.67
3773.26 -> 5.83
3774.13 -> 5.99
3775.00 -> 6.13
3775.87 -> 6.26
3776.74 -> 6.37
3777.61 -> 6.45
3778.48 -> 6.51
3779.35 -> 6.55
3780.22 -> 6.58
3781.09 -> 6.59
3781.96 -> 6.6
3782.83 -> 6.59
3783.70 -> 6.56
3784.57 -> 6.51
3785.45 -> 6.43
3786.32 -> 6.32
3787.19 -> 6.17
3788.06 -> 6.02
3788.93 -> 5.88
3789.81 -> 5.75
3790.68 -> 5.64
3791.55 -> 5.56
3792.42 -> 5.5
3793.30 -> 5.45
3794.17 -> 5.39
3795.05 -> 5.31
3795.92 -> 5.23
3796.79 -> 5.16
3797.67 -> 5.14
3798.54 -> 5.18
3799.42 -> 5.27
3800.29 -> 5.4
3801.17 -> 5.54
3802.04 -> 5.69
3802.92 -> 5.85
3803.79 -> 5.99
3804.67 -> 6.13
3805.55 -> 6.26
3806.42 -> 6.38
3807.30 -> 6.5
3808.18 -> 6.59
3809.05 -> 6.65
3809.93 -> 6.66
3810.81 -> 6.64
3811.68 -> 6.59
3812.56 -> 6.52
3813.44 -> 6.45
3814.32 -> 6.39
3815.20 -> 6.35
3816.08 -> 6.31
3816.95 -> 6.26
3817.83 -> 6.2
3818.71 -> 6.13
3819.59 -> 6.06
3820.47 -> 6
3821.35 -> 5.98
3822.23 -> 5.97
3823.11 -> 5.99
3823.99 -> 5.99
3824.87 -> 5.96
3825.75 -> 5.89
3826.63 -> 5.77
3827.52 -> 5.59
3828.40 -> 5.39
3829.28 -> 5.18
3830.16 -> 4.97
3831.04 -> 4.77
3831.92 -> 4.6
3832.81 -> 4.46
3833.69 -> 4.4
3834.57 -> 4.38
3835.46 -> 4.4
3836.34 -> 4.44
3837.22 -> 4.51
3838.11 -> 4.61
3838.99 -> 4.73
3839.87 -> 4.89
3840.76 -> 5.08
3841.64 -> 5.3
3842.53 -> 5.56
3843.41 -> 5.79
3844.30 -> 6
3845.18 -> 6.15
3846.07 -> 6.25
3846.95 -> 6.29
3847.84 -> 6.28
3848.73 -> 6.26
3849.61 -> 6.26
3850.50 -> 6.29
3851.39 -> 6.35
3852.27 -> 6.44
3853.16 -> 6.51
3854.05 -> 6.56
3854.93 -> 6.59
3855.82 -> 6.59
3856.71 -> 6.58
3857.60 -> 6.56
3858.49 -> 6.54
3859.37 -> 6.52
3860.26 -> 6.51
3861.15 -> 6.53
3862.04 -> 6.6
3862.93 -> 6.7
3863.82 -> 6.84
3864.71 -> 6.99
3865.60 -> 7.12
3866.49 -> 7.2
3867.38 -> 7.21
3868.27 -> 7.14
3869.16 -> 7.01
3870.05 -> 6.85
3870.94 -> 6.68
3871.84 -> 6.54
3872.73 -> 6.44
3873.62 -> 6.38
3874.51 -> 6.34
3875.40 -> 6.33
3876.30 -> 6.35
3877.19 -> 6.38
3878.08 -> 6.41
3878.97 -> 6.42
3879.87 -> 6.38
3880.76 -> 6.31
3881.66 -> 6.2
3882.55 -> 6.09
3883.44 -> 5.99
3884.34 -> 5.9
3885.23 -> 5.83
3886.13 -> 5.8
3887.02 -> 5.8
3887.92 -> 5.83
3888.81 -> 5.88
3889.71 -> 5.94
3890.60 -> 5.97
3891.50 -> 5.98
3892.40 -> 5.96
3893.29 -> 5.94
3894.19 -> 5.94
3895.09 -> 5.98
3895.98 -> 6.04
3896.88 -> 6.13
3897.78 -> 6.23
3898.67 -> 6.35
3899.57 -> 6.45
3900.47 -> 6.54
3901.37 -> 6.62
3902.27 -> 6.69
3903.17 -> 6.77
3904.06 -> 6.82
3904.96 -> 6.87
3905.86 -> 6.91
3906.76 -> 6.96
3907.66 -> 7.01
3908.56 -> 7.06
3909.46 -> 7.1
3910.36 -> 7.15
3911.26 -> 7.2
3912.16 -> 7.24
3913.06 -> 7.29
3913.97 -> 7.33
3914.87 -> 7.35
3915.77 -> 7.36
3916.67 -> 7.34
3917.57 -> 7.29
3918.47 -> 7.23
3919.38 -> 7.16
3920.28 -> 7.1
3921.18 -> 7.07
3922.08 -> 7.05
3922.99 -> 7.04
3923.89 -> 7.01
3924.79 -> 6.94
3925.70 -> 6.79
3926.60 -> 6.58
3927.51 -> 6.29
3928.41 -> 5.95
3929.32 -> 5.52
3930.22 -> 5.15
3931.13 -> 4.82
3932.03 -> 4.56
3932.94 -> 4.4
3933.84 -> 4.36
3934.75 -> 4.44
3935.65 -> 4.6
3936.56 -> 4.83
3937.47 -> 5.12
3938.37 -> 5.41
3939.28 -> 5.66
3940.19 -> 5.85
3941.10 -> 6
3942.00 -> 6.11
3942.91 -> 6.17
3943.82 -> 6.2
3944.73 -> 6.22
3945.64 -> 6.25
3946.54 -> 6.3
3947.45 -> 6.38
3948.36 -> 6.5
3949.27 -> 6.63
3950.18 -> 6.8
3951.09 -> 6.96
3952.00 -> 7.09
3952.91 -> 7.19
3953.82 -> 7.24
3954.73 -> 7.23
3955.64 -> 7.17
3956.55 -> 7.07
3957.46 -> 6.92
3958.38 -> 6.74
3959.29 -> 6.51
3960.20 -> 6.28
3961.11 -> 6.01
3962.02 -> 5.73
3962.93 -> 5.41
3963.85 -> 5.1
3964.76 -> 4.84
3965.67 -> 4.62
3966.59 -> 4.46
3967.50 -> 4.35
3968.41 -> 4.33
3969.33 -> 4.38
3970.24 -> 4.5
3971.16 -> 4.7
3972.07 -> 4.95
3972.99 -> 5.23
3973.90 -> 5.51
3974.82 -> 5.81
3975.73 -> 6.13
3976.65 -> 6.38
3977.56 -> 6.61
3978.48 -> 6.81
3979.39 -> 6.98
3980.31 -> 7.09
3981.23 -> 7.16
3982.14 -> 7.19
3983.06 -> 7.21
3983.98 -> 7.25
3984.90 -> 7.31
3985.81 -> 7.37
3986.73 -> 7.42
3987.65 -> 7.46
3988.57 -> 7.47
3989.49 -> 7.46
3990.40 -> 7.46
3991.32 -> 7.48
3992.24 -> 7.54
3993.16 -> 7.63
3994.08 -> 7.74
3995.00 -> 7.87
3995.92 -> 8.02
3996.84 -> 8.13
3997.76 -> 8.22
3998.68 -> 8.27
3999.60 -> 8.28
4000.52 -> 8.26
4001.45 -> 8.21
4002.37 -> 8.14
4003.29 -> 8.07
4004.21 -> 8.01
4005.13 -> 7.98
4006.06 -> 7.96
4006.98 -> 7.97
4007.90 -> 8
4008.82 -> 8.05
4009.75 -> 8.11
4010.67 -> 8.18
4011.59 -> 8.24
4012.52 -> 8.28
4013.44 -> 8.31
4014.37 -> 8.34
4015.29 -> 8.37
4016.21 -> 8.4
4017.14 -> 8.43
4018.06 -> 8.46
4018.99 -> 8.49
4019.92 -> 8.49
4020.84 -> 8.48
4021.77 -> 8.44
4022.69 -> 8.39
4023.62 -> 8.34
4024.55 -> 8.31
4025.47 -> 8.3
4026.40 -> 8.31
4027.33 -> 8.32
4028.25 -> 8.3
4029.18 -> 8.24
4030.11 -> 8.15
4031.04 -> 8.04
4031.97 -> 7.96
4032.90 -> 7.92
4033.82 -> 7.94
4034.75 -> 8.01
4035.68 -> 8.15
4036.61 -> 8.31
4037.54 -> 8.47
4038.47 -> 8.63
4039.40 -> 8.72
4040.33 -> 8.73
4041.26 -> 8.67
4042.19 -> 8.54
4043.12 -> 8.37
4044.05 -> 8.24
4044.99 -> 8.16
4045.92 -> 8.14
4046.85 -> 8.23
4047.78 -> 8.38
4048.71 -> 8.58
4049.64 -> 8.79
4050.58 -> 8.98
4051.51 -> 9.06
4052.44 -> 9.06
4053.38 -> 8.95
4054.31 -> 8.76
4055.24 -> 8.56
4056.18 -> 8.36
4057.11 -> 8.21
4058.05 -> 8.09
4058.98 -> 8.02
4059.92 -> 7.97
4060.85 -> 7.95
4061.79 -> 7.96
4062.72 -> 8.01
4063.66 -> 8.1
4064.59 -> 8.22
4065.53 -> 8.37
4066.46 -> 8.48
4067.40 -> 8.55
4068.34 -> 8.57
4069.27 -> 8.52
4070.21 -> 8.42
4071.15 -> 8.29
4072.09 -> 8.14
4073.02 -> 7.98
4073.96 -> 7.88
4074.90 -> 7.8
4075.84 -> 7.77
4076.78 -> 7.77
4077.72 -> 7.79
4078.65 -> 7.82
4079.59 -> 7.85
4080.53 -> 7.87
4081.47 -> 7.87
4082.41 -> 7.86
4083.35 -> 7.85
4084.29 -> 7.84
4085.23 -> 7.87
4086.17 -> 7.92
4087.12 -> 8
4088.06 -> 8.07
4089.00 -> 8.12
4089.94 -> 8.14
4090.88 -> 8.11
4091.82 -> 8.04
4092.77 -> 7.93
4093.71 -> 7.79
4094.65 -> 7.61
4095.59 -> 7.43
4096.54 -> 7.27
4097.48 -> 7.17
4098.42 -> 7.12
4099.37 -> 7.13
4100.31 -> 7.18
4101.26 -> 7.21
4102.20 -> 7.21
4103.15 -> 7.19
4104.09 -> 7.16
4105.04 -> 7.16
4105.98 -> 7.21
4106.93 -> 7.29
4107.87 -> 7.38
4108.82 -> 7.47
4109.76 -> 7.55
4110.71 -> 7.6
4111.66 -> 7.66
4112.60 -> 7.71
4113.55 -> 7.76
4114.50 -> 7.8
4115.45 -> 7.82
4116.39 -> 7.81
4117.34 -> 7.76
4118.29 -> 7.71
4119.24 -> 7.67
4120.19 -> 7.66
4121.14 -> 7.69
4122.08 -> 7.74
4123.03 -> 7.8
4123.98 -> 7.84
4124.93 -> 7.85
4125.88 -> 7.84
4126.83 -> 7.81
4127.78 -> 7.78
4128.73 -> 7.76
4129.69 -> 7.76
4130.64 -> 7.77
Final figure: 1.37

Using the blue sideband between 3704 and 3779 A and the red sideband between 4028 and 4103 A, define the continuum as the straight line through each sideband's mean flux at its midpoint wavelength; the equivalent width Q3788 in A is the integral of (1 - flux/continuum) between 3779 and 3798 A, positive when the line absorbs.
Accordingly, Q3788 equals 1.1 A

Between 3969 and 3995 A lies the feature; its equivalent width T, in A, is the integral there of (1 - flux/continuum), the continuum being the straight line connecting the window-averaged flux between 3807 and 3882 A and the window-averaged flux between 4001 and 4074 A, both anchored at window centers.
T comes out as 3.4 A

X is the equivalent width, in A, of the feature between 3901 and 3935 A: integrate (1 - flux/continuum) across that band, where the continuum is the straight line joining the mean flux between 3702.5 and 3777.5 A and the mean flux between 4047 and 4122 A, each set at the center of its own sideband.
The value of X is 1.9 A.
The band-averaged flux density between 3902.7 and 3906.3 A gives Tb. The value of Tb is 6.85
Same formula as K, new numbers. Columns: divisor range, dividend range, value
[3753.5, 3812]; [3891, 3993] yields 1.17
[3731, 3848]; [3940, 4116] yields 1.50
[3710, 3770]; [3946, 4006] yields 1.24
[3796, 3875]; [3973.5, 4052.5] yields 1.45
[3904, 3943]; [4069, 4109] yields 1.32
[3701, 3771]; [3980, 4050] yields 1.56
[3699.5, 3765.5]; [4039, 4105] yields 1.60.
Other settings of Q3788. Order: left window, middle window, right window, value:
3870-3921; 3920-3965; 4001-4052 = 6.63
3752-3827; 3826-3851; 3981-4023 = 4.28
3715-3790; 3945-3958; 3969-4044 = 1.00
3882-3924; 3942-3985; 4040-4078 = 6.57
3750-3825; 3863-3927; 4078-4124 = -1.15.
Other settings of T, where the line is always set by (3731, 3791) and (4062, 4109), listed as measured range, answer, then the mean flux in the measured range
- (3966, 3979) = 3.3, 5.3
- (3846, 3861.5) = -0.3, 6.45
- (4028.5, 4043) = -1.6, 8.3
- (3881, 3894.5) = 1.2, 5.94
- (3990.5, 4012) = -2.2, 8.01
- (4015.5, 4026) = -1.5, 8.41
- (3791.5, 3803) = 1.1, 5.38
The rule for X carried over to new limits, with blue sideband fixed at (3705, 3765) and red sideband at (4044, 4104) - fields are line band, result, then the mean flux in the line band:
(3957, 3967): 2.28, 5.7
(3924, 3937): 3.23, 5.42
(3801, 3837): 4.16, 5.8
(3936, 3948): 2.30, 5.88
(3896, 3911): 0.72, 6.72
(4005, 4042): -2.59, 8.28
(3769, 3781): 0.52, 6.04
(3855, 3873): 0.18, 6.75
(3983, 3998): -0.08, 7.59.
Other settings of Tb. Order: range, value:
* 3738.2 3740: 4.75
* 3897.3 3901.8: 6.43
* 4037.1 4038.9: 8.55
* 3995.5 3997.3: 8.08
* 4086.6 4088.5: 8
